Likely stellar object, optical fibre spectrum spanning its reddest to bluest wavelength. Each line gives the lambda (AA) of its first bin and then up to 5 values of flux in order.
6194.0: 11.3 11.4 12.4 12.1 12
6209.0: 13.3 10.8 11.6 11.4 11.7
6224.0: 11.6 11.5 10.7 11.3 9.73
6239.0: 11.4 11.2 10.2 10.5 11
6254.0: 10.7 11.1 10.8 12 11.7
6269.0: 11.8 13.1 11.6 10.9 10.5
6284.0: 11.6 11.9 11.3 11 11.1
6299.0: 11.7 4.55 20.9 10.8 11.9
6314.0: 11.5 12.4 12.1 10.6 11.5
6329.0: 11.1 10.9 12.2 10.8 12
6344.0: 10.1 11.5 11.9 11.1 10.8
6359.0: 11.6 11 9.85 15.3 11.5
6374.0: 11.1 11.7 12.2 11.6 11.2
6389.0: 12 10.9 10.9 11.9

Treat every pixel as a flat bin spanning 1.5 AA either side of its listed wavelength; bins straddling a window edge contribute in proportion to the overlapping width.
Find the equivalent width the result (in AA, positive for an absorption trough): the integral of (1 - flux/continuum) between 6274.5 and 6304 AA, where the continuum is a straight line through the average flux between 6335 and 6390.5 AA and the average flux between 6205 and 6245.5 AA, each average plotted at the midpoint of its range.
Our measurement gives 1.7 AA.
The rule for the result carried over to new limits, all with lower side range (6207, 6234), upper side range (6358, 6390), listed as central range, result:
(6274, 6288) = 0.4 AA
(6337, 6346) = 0.5 AA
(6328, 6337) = 0.2 AA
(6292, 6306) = 0.1 AA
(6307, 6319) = 0.0 AA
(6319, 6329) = 0.3 AA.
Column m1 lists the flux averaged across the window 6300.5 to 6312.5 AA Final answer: 12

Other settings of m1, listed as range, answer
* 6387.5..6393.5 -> 11.5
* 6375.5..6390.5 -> 11.7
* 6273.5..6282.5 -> 11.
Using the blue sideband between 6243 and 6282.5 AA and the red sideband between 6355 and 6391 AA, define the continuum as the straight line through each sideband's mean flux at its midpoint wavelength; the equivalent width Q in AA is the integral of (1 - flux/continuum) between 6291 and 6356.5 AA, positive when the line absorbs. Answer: -0.1 AA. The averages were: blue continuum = 11.2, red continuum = 11.7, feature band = 11.5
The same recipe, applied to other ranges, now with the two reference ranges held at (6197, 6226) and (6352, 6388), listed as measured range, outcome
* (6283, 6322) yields -0.13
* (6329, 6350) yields 0.64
